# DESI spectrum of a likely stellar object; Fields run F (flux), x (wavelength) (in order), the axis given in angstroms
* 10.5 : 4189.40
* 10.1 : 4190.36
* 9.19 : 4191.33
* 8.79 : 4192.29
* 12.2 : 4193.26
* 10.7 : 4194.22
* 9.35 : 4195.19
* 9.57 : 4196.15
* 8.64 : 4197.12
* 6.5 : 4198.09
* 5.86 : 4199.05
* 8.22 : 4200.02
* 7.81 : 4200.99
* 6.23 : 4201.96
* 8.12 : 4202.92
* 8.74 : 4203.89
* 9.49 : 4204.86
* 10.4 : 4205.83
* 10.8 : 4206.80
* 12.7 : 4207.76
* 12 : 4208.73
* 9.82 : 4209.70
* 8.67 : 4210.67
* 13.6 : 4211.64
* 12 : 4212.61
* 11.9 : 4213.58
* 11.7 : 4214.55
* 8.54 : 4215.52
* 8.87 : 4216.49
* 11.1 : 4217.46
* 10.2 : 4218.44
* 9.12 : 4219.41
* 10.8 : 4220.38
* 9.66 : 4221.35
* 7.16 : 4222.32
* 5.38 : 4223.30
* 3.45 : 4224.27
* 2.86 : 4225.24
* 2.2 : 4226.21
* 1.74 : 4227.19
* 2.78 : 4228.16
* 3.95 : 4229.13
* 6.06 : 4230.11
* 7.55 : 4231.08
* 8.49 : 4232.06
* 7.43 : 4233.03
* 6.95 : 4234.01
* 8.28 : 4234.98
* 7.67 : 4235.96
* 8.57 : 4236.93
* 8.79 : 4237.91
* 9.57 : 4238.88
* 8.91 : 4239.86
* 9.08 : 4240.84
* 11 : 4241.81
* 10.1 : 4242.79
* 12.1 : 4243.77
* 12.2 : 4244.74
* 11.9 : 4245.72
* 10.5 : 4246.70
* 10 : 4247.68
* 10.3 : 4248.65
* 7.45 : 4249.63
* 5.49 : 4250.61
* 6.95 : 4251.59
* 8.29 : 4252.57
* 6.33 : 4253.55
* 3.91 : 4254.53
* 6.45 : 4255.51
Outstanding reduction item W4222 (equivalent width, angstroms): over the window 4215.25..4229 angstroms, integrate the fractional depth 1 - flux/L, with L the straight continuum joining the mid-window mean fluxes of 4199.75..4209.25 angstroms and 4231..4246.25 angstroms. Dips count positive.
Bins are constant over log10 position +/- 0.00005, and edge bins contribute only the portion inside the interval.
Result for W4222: 4.1 angstroms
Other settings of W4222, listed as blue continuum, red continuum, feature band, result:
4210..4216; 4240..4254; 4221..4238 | 7.05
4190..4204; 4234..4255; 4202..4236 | 1.87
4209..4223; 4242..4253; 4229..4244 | 2.06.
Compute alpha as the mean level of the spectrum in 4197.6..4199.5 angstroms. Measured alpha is 6.2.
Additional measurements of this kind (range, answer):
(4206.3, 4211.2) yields 10.8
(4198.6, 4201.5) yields 7.28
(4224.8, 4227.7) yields 2.26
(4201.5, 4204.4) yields 7.73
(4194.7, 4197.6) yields 9.18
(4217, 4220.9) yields 10.3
